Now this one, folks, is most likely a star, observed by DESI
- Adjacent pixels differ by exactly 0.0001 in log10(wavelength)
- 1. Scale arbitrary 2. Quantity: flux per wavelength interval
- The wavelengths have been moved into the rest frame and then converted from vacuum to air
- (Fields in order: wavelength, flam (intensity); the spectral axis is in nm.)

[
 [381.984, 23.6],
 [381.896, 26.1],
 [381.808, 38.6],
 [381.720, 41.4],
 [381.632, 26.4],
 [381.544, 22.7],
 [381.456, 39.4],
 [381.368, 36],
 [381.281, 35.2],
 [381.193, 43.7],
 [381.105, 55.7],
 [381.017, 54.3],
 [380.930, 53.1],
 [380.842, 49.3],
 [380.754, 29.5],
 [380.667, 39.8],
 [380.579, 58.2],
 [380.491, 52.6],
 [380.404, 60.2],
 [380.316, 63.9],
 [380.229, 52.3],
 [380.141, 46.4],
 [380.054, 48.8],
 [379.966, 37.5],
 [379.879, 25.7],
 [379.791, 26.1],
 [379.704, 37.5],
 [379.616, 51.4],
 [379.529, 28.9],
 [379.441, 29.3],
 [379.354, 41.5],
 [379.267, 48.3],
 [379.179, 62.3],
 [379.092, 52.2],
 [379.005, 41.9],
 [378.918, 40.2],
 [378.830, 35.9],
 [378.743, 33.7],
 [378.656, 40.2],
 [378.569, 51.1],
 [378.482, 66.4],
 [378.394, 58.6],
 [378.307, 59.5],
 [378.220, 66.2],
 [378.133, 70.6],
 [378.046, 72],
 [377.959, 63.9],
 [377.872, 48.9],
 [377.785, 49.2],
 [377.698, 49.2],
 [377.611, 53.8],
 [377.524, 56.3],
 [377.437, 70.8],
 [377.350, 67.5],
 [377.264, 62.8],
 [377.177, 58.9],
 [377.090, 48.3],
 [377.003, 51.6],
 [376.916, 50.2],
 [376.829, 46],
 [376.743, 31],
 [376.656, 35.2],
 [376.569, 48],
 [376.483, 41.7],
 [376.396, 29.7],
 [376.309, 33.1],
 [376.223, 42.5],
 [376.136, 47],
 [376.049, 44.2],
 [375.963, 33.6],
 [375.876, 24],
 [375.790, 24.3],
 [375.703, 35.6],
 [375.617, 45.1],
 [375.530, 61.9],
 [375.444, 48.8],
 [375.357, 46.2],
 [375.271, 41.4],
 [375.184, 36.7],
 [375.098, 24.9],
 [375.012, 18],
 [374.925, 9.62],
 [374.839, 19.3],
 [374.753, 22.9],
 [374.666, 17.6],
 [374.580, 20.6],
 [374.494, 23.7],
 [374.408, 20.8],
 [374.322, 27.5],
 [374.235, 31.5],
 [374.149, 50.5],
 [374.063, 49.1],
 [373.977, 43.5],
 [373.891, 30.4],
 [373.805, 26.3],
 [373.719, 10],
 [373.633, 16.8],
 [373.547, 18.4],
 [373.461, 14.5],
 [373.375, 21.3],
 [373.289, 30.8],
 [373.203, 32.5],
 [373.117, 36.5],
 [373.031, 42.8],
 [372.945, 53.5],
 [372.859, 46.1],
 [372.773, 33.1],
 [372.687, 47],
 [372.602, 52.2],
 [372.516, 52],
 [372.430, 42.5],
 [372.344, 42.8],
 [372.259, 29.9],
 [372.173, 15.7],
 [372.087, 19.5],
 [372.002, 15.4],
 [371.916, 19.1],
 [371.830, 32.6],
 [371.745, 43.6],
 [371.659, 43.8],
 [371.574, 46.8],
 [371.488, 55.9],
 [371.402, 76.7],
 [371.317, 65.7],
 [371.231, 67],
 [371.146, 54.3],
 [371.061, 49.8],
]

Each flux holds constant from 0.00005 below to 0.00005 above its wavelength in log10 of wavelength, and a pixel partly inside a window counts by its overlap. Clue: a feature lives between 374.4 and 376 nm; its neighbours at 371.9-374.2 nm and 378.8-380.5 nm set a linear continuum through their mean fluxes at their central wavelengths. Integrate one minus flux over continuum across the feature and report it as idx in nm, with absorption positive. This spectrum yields 0.28 nm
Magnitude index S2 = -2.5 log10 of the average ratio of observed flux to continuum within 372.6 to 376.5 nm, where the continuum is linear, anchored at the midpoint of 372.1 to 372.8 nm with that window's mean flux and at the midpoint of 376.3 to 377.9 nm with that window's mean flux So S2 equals 0.300 mag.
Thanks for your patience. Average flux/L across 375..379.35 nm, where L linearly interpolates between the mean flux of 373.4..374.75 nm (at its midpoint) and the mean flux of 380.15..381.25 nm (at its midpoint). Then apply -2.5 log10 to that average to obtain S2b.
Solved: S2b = -0.25 mag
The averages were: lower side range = 26.6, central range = 47.6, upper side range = 50.7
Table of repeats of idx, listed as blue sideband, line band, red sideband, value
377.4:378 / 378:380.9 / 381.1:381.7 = -0.10 nm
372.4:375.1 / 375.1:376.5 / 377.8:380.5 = -0.06 nm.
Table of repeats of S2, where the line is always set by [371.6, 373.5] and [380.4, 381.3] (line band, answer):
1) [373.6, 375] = 0.40 mag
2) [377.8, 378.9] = -0.24 mag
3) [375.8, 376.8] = 0.11 mag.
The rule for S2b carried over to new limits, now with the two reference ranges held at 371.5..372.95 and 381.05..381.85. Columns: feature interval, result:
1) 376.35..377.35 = -0.235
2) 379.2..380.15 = -0.023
